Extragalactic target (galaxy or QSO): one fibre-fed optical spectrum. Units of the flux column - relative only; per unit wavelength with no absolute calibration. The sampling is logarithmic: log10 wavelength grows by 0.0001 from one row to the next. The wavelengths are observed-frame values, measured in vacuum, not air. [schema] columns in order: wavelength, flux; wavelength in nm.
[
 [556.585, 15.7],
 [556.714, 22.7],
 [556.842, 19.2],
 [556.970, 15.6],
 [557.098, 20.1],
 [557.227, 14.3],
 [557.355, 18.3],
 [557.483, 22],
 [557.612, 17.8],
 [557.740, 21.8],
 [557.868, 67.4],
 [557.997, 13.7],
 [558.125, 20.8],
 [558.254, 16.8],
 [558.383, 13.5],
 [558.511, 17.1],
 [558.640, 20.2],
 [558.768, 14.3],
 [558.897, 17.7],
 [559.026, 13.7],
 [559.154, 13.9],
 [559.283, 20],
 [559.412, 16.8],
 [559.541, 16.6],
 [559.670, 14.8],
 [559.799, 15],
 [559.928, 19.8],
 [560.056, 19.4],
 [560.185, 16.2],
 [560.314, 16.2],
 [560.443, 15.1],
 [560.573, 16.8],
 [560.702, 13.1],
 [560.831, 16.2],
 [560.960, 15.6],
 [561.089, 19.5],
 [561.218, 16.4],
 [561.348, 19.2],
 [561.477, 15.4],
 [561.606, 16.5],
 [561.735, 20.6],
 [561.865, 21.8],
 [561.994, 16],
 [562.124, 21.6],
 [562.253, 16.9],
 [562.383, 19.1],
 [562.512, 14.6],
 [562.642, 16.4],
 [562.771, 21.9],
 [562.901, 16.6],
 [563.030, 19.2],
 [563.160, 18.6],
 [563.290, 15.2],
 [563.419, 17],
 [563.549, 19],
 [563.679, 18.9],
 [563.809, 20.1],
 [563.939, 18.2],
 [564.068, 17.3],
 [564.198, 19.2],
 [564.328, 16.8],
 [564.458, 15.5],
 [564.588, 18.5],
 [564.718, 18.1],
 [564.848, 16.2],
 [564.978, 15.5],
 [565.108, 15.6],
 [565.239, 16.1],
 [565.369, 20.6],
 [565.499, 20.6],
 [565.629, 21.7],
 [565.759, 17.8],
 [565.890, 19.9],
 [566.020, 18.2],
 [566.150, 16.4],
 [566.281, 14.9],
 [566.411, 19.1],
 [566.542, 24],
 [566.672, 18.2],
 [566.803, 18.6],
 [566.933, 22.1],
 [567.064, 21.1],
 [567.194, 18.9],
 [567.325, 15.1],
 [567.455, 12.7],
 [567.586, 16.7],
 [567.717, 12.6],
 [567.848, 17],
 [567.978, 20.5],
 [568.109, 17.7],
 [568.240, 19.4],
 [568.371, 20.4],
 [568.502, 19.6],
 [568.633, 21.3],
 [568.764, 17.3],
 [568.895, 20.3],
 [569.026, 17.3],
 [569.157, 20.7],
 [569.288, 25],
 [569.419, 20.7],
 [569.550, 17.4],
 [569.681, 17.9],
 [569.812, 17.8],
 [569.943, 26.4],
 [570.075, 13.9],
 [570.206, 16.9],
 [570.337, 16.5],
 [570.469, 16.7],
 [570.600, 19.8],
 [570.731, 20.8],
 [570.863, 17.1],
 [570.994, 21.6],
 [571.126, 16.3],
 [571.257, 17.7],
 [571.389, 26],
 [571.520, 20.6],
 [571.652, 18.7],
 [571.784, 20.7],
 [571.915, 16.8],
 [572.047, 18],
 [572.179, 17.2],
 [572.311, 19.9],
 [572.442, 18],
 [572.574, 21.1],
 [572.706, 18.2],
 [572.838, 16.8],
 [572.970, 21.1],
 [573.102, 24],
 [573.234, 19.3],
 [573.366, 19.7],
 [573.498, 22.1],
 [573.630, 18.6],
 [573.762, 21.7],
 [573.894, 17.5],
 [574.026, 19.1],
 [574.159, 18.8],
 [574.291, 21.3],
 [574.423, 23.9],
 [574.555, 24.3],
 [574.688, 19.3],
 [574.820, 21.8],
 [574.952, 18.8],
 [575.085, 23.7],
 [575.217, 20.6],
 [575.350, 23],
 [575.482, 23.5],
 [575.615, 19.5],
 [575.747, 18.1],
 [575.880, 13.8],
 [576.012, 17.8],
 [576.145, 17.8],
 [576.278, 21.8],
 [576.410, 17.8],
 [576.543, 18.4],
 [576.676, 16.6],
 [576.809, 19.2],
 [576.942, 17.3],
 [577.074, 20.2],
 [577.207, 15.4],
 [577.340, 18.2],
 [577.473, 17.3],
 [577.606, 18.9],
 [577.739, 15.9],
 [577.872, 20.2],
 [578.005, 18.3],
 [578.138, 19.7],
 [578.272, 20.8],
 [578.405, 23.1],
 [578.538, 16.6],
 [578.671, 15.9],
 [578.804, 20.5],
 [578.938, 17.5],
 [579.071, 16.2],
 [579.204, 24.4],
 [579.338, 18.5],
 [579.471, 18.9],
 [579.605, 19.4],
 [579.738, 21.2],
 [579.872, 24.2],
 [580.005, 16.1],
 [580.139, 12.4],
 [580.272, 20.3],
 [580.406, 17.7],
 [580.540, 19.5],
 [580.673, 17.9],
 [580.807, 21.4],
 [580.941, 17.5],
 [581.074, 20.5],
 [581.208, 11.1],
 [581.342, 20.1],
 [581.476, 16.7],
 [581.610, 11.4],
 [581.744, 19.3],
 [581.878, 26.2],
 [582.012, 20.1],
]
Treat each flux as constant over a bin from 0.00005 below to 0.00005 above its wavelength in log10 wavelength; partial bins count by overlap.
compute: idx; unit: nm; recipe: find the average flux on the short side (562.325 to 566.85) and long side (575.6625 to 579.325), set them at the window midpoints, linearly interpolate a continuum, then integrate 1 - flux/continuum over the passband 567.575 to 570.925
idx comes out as -0.10 nm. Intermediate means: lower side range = 18.1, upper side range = 18.4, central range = 18.8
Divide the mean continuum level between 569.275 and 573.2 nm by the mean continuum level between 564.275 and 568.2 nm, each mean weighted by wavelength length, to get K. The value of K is 1.1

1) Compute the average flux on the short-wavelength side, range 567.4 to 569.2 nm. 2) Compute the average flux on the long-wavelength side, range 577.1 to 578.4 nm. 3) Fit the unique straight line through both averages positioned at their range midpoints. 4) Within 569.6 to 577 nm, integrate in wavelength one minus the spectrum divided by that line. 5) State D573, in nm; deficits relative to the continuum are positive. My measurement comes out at -0.46 nm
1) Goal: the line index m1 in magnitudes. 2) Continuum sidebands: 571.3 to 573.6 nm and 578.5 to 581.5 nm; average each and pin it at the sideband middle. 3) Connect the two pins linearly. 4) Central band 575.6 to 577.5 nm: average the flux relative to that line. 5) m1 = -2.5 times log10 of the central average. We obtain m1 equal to 0.07 mag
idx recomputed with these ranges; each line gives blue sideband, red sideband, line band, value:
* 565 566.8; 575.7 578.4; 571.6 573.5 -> -0.10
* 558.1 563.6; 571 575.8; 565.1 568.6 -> 0.04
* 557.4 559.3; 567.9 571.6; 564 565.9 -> 0.19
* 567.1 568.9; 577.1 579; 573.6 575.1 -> -0.20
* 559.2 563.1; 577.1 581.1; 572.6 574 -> -0.12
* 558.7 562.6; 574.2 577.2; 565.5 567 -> -0.10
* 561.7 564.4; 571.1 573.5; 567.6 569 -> 0.04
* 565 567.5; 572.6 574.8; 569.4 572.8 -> 0.14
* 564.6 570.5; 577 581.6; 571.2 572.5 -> -0.06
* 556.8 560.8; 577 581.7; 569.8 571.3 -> 0.00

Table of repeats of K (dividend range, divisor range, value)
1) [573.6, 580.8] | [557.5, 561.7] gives 1.05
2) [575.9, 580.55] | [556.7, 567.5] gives 1.02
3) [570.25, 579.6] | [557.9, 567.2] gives 1.08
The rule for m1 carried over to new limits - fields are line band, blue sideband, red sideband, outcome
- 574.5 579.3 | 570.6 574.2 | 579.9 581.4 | -0.034 mag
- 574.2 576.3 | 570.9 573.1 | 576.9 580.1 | -0.074 mag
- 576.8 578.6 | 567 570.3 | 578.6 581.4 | -0.002 mag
